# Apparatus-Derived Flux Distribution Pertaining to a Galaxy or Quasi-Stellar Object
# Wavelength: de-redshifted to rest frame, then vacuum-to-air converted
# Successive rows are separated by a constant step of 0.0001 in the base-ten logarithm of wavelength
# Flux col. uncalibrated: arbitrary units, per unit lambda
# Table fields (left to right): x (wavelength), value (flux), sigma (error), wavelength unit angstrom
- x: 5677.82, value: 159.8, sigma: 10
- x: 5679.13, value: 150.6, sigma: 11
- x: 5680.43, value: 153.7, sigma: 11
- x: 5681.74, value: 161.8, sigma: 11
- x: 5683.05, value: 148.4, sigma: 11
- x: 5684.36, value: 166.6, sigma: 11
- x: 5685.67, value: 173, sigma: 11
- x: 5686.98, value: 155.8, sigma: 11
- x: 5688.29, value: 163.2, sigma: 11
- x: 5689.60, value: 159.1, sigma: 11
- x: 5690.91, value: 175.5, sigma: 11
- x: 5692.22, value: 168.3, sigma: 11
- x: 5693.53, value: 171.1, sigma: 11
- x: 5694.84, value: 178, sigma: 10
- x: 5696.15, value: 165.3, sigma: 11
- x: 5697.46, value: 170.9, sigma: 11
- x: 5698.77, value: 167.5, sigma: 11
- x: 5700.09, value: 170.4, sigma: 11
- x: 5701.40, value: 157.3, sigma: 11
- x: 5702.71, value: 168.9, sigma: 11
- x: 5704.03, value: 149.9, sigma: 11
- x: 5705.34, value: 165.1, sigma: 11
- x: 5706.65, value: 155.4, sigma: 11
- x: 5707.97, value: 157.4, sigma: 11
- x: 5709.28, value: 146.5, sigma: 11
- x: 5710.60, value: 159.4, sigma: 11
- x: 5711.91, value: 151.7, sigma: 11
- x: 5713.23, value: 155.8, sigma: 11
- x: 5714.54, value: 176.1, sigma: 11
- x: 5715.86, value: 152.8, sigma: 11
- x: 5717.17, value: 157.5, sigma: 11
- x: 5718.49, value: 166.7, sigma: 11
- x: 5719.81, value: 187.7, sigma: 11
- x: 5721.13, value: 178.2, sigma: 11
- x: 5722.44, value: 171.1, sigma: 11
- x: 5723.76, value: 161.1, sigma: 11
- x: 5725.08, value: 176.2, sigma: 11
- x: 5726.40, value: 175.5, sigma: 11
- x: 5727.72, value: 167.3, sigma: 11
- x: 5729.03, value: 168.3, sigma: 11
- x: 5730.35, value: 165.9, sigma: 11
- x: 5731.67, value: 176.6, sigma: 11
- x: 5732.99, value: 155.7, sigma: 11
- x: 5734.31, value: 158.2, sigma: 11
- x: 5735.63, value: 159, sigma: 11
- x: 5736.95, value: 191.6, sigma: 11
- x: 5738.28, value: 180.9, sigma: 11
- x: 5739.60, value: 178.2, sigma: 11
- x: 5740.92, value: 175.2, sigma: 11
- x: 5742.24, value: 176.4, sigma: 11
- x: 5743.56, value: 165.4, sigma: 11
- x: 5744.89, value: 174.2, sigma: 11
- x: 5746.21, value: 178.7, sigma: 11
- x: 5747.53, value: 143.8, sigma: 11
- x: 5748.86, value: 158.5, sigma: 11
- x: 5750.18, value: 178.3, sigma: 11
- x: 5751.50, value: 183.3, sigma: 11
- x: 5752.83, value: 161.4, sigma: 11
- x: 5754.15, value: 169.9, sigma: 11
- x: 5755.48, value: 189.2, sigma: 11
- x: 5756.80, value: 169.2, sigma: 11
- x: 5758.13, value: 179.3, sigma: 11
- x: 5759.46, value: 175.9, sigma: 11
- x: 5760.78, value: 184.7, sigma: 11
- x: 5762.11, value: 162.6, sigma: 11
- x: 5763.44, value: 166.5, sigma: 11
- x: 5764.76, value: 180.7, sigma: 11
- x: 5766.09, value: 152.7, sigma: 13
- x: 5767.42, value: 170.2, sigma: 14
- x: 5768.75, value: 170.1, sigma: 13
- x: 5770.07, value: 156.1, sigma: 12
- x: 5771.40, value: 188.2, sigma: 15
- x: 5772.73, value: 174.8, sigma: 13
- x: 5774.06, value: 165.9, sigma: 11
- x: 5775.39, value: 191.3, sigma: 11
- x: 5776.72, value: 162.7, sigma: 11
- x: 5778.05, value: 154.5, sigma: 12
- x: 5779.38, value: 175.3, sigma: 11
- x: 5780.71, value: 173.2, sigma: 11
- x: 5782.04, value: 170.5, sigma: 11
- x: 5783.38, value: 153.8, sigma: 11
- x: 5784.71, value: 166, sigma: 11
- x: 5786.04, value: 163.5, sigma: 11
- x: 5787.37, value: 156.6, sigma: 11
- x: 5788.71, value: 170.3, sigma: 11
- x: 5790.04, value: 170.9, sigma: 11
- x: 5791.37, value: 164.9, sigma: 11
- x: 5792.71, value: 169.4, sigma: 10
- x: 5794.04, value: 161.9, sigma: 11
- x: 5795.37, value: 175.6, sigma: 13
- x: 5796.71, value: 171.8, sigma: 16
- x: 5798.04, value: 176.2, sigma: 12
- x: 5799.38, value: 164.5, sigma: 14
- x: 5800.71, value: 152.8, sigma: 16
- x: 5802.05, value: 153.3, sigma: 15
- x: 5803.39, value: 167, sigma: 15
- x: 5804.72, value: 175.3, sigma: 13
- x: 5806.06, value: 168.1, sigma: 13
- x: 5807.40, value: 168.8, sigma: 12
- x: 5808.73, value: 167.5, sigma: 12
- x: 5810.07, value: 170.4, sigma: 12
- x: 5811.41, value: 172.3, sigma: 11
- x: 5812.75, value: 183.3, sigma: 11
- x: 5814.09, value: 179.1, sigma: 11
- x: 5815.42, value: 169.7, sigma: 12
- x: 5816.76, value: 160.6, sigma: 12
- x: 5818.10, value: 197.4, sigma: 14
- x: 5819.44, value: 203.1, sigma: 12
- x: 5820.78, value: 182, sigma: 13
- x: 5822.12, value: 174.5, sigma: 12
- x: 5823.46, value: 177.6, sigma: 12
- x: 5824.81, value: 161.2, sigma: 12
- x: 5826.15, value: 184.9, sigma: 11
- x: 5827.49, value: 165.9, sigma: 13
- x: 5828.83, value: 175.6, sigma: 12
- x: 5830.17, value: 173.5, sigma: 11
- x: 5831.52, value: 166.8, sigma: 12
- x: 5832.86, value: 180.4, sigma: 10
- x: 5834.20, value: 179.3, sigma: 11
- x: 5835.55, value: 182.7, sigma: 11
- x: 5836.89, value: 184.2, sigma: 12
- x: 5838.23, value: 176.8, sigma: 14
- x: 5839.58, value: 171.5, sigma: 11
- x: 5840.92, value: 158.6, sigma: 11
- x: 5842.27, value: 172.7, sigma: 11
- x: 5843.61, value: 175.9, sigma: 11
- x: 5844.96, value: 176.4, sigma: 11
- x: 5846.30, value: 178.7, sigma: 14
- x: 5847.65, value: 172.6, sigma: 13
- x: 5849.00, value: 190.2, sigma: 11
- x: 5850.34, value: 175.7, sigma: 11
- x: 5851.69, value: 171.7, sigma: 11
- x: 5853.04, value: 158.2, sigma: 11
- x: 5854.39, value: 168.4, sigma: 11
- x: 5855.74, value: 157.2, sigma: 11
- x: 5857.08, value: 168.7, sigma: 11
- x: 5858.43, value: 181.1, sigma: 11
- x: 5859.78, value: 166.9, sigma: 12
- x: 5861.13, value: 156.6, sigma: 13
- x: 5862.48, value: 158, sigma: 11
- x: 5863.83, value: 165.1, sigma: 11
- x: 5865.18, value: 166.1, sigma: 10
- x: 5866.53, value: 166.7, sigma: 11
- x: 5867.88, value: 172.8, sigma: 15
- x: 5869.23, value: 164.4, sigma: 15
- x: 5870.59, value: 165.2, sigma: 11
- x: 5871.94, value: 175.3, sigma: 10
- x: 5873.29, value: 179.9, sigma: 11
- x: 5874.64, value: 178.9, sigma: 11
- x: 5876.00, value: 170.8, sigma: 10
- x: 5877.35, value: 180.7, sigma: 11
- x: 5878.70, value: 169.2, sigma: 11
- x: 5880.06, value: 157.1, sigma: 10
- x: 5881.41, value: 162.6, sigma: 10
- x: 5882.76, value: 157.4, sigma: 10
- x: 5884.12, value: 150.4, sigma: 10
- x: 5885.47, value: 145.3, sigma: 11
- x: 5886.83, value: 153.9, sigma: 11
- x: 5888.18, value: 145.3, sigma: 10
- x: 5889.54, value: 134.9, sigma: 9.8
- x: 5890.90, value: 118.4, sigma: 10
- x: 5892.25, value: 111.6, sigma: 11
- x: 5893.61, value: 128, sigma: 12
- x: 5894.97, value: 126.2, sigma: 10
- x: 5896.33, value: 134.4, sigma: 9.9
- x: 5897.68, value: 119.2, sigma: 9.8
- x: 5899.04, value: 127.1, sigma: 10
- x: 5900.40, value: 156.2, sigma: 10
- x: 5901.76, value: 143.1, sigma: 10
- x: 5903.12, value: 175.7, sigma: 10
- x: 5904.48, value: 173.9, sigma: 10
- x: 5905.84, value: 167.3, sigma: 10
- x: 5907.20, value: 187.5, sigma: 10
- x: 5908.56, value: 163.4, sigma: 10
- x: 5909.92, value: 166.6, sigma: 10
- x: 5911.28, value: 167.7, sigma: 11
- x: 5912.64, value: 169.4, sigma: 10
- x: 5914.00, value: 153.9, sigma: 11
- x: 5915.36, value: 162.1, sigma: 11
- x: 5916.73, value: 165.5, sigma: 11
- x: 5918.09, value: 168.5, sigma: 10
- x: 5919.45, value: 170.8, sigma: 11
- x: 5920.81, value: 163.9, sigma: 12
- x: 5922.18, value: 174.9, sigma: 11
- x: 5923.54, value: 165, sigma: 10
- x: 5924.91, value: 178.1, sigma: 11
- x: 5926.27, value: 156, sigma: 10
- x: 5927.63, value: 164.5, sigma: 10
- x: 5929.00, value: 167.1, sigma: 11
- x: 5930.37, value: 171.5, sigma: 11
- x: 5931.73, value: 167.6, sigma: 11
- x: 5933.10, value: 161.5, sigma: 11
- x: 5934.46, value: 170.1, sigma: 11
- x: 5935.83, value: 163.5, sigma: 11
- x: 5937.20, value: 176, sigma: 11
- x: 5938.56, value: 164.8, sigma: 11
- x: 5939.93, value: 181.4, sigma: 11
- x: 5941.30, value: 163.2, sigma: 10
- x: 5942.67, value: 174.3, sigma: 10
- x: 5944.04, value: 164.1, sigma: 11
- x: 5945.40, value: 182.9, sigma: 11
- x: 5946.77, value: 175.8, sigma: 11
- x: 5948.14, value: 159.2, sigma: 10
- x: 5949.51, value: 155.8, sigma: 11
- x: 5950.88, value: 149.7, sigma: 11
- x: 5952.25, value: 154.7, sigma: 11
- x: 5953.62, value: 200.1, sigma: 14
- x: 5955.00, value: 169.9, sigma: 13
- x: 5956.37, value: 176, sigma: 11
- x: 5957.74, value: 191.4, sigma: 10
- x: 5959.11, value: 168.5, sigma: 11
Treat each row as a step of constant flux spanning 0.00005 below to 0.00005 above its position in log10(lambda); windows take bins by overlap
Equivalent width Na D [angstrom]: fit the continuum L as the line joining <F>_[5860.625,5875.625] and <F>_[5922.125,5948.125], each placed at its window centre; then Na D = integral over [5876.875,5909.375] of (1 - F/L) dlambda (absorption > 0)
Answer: 3.7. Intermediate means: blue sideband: 168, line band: 149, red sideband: 169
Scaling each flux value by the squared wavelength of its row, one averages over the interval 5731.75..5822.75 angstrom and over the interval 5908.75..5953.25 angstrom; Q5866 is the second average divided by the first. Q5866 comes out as 1.03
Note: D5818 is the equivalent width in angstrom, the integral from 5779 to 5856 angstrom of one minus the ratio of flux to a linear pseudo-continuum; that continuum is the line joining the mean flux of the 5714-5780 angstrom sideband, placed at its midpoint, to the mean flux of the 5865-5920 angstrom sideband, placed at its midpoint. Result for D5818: -3.6 angstrom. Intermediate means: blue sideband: 171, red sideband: 157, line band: 172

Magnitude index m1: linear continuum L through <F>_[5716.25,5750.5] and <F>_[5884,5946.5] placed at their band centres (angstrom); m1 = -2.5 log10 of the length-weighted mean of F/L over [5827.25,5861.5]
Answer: -0.062 mag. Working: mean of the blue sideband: 170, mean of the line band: 173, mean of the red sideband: 159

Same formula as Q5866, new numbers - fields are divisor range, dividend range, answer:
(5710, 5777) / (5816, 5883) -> 1.05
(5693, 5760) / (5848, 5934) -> 1.01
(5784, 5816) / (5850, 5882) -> 1.02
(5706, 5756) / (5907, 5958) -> 1.08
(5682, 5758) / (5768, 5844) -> 1.06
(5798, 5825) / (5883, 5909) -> 0.87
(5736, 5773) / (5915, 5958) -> 1.04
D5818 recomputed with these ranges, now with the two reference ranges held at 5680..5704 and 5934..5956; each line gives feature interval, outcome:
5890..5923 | 2.86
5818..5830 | -0.86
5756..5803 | -0.60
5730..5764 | -1.17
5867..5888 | 0.36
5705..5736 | 0.18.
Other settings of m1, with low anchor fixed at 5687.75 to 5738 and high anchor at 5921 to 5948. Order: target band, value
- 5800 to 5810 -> 0.015 mag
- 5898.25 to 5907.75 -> 0.054 mag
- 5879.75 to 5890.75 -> 0.133 mag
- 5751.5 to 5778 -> -0.034 mag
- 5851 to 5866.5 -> 0.018 mag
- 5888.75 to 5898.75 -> 0.326 mag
